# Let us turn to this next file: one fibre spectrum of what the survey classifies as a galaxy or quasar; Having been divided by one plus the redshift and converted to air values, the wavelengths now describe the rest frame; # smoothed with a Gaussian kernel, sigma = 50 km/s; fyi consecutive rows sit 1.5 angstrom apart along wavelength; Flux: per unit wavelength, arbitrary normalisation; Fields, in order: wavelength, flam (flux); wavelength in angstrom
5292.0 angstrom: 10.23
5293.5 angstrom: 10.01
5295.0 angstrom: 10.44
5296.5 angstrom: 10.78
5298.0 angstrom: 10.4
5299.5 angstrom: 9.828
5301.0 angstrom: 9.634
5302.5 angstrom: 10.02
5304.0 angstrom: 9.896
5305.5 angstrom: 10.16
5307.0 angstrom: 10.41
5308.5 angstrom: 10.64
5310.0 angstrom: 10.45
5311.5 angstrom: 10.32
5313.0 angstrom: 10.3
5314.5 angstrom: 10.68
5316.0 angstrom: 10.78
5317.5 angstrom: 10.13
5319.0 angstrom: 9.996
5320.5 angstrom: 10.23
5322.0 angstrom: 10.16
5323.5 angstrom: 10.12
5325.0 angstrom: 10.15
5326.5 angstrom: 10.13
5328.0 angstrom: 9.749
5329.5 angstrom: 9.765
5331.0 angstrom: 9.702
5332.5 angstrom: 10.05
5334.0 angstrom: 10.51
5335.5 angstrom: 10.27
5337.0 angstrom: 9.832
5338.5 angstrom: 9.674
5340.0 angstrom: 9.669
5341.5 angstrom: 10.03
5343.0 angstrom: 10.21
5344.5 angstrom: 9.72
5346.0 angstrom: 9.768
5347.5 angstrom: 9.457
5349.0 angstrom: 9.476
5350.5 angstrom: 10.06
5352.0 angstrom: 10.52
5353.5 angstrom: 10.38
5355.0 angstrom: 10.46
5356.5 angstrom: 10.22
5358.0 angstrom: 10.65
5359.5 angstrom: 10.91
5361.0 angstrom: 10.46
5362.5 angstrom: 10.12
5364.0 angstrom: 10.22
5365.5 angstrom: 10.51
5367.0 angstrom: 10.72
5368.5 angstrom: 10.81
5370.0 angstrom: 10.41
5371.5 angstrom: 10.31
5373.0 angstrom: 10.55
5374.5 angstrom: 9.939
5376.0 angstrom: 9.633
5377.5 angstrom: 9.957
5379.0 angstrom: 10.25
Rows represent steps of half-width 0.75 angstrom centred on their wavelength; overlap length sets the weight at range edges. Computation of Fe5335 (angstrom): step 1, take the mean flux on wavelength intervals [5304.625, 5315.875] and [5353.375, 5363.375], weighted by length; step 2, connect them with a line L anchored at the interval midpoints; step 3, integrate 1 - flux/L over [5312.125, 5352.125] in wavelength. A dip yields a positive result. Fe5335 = 1.6 angstrom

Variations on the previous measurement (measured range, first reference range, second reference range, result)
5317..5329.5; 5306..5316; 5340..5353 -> 0.3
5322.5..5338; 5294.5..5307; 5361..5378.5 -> 0.3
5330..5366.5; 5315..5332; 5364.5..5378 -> 0.3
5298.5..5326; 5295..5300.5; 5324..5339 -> -0.1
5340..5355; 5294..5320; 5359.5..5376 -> 0.6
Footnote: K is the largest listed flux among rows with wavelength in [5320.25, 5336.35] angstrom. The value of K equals 10.51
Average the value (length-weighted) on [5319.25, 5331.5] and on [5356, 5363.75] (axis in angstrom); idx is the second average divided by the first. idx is 1.05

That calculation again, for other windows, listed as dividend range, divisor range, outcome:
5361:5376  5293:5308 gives 1.02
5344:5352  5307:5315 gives 0.93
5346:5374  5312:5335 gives 1.02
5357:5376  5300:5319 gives 1.02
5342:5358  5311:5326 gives 0.98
